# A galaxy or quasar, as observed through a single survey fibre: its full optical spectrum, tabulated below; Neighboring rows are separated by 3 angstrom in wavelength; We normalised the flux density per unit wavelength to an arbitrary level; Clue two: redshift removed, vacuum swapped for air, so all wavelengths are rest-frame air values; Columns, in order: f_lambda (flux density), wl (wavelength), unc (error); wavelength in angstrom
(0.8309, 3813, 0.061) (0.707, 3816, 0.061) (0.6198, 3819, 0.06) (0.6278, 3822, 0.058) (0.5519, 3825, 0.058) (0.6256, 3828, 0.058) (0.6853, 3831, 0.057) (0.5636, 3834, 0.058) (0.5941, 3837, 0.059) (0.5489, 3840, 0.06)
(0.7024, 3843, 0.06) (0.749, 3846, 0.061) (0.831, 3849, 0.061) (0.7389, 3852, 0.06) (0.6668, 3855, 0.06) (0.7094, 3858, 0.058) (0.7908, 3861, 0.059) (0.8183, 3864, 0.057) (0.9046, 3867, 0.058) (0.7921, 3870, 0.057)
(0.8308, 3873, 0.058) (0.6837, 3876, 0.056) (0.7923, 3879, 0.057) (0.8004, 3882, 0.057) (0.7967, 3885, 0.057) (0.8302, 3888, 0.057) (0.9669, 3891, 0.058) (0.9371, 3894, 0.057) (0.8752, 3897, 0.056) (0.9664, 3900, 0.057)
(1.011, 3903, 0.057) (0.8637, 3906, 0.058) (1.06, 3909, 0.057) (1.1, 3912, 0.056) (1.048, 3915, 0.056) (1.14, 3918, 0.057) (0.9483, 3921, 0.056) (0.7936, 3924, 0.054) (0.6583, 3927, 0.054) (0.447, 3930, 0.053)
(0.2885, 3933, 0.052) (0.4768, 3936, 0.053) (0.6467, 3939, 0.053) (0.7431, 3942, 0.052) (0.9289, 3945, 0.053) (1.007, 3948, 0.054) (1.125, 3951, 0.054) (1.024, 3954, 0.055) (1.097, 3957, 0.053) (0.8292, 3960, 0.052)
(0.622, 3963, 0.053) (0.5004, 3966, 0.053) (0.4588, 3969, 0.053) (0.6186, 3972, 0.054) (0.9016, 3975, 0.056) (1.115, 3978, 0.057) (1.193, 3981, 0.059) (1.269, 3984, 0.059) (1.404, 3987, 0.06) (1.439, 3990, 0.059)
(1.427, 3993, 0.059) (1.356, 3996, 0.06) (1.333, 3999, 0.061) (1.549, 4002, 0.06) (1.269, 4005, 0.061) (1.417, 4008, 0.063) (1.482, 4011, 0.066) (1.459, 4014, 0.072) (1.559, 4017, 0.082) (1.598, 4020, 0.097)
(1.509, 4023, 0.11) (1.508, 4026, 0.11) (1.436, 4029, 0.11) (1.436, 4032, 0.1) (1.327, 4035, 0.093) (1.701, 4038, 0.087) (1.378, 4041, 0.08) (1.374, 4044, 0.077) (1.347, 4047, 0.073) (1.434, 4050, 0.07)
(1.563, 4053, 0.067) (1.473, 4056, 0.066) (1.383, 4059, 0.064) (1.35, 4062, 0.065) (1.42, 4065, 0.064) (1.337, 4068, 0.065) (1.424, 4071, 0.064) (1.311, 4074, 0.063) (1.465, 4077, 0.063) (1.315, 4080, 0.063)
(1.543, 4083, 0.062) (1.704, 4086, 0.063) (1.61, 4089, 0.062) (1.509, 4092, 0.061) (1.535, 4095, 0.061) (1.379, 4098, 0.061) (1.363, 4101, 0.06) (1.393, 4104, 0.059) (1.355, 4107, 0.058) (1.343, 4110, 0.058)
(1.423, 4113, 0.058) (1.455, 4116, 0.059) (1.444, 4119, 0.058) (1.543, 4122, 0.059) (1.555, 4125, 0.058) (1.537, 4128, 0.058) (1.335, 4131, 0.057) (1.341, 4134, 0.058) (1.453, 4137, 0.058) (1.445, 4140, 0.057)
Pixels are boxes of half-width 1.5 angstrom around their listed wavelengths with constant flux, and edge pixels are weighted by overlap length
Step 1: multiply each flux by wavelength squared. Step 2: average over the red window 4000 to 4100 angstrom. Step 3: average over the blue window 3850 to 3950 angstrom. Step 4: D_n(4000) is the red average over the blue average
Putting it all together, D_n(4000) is 1.91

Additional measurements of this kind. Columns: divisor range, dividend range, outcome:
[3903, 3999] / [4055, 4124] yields 1.66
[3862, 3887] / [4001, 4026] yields 1.98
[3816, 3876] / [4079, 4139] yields 2.37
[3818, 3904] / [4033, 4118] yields 2.11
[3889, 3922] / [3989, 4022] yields 1.53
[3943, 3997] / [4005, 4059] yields 1.49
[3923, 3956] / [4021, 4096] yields 2.07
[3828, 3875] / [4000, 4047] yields 2.20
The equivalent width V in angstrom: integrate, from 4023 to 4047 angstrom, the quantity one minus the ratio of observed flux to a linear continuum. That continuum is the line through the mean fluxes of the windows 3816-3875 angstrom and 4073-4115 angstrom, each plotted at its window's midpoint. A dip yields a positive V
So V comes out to -3.4 angstrom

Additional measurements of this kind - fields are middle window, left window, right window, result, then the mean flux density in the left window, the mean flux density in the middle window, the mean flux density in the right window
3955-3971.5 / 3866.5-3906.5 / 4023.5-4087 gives 6.1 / 0.86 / 0.706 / 1.44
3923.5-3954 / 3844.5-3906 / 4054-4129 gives 8.7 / 0.826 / 0.724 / 1.45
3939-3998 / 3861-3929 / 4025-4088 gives 7.7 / 0.886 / 0.997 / 1.44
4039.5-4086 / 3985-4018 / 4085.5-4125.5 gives 1.0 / 1.42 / 1.42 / 1.46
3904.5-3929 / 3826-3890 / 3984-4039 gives 1.5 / 0.736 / 0.941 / 1.45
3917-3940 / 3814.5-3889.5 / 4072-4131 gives 6.7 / 0.718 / 0.665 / 1.46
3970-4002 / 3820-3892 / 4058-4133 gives -2.5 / 0.731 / 1.21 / 1.44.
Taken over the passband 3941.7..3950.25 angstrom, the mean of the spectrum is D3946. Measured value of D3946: 0.934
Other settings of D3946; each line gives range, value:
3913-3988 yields 0.849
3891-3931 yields 0.919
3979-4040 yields 1.43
